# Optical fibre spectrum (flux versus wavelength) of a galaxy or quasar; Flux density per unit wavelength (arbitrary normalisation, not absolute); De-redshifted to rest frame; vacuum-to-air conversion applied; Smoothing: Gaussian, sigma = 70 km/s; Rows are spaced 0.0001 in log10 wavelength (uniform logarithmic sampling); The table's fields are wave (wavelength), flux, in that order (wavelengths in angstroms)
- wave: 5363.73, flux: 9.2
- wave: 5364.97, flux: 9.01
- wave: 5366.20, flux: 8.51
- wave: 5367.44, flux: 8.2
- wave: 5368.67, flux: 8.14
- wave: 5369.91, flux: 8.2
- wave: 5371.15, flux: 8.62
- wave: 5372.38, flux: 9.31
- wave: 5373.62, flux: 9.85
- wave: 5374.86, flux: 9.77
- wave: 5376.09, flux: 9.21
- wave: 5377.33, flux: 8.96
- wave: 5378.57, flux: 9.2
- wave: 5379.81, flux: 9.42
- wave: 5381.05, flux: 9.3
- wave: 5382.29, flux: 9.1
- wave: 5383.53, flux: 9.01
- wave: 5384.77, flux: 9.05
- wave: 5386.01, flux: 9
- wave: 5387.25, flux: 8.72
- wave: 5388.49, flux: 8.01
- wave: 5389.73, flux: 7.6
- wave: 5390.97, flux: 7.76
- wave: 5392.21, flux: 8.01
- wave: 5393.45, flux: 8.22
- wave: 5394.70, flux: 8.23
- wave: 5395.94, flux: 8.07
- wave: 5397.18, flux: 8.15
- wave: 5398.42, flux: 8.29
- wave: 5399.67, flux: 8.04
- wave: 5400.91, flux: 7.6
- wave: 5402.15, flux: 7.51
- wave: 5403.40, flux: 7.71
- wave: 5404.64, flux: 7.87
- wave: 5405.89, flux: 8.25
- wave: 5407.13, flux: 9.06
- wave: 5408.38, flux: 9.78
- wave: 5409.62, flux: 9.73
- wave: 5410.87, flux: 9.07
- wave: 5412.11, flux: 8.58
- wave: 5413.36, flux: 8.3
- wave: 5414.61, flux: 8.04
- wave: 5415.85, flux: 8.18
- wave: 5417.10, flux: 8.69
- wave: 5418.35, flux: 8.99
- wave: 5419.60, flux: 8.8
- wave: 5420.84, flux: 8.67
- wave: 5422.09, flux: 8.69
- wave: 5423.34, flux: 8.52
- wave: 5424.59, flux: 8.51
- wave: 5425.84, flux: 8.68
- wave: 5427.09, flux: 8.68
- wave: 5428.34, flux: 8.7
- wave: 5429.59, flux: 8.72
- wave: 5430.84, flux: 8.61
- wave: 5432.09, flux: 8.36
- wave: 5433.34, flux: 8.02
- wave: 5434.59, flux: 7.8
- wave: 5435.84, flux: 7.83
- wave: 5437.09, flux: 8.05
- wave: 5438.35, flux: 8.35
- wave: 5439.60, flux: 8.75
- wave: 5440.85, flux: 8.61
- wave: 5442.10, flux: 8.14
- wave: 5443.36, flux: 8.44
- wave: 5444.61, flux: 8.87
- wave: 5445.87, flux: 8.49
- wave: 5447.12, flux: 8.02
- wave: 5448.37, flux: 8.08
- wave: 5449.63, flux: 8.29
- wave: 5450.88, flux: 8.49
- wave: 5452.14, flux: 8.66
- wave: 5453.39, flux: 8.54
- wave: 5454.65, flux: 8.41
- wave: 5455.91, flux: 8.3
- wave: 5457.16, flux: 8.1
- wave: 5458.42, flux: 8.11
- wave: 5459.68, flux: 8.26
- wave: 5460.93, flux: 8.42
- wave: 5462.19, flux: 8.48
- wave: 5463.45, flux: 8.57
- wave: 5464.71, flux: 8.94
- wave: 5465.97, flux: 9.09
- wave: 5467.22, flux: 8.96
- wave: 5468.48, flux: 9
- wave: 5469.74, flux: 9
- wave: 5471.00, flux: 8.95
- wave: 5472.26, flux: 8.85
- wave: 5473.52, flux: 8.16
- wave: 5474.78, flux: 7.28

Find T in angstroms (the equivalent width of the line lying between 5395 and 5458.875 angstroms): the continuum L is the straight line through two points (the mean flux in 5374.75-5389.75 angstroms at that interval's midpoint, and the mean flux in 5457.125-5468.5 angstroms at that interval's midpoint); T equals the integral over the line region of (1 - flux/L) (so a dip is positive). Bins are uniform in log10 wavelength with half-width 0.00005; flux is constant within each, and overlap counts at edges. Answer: 2.6 angstroms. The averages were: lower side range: 8.98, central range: 8.42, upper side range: 8.6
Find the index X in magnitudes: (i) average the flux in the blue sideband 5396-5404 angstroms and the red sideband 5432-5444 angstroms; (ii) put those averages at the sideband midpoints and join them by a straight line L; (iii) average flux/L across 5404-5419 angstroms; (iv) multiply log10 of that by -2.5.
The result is -0.09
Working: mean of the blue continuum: 7.9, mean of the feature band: 8.71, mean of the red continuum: 8.23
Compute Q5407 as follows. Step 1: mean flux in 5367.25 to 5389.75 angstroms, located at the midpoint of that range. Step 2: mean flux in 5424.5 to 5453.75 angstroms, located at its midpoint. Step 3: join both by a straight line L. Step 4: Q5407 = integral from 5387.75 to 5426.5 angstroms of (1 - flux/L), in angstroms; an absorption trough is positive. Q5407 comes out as 1.3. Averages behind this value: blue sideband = 8.93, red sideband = 8.4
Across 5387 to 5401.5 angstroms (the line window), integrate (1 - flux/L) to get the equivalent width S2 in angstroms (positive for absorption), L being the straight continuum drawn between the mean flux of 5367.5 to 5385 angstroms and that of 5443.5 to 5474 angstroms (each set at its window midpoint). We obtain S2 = 1.5 angstroms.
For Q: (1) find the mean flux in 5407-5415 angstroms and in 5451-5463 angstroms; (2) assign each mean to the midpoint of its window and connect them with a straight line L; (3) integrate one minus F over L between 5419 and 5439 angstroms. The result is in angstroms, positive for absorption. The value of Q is 0.7 angstroms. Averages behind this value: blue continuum 8.95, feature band 8.44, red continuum 8.37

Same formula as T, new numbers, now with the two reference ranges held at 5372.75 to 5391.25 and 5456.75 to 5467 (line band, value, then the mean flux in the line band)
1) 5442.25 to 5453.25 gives 0.2 angstroms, 8.41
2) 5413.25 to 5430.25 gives 0.3 angstroms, 8.59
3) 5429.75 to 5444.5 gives 0.6 angstroms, 8.31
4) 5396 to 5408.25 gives 1.0 angstroms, 8.12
